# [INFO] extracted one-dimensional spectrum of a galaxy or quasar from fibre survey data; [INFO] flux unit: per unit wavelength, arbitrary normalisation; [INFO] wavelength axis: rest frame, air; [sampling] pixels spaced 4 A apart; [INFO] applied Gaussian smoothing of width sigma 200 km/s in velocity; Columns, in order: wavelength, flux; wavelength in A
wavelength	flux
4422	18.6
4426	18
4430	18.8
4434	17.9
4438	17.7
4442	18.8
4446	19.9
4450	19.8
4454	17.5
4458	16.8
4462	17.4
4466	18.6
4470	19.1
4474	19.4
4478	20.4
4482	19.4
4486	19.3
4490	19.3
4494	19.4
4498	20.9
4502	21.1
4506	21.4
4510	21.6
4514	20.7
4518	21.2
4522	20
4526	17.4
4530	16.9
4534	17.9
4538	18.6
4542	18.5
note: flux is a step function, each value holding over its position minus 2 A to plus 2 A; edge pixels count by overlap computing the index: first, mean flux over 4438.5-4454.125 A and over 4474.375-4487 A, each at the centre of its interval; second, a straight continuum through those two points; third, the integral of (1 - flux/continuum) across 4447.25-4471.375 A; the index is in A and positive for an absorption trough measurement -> 1.3 A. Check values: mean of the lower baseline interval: 19.1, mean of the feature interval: 18.2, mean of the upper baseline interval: 19.7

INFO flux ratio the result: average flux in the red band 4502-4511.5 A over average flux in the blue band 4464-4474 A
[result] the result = 1.13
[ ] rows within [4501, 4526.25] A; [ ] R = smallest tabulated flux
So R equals 17.4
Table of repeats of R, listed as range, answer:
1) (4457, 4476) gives 16.8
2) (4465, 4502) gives 18.6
